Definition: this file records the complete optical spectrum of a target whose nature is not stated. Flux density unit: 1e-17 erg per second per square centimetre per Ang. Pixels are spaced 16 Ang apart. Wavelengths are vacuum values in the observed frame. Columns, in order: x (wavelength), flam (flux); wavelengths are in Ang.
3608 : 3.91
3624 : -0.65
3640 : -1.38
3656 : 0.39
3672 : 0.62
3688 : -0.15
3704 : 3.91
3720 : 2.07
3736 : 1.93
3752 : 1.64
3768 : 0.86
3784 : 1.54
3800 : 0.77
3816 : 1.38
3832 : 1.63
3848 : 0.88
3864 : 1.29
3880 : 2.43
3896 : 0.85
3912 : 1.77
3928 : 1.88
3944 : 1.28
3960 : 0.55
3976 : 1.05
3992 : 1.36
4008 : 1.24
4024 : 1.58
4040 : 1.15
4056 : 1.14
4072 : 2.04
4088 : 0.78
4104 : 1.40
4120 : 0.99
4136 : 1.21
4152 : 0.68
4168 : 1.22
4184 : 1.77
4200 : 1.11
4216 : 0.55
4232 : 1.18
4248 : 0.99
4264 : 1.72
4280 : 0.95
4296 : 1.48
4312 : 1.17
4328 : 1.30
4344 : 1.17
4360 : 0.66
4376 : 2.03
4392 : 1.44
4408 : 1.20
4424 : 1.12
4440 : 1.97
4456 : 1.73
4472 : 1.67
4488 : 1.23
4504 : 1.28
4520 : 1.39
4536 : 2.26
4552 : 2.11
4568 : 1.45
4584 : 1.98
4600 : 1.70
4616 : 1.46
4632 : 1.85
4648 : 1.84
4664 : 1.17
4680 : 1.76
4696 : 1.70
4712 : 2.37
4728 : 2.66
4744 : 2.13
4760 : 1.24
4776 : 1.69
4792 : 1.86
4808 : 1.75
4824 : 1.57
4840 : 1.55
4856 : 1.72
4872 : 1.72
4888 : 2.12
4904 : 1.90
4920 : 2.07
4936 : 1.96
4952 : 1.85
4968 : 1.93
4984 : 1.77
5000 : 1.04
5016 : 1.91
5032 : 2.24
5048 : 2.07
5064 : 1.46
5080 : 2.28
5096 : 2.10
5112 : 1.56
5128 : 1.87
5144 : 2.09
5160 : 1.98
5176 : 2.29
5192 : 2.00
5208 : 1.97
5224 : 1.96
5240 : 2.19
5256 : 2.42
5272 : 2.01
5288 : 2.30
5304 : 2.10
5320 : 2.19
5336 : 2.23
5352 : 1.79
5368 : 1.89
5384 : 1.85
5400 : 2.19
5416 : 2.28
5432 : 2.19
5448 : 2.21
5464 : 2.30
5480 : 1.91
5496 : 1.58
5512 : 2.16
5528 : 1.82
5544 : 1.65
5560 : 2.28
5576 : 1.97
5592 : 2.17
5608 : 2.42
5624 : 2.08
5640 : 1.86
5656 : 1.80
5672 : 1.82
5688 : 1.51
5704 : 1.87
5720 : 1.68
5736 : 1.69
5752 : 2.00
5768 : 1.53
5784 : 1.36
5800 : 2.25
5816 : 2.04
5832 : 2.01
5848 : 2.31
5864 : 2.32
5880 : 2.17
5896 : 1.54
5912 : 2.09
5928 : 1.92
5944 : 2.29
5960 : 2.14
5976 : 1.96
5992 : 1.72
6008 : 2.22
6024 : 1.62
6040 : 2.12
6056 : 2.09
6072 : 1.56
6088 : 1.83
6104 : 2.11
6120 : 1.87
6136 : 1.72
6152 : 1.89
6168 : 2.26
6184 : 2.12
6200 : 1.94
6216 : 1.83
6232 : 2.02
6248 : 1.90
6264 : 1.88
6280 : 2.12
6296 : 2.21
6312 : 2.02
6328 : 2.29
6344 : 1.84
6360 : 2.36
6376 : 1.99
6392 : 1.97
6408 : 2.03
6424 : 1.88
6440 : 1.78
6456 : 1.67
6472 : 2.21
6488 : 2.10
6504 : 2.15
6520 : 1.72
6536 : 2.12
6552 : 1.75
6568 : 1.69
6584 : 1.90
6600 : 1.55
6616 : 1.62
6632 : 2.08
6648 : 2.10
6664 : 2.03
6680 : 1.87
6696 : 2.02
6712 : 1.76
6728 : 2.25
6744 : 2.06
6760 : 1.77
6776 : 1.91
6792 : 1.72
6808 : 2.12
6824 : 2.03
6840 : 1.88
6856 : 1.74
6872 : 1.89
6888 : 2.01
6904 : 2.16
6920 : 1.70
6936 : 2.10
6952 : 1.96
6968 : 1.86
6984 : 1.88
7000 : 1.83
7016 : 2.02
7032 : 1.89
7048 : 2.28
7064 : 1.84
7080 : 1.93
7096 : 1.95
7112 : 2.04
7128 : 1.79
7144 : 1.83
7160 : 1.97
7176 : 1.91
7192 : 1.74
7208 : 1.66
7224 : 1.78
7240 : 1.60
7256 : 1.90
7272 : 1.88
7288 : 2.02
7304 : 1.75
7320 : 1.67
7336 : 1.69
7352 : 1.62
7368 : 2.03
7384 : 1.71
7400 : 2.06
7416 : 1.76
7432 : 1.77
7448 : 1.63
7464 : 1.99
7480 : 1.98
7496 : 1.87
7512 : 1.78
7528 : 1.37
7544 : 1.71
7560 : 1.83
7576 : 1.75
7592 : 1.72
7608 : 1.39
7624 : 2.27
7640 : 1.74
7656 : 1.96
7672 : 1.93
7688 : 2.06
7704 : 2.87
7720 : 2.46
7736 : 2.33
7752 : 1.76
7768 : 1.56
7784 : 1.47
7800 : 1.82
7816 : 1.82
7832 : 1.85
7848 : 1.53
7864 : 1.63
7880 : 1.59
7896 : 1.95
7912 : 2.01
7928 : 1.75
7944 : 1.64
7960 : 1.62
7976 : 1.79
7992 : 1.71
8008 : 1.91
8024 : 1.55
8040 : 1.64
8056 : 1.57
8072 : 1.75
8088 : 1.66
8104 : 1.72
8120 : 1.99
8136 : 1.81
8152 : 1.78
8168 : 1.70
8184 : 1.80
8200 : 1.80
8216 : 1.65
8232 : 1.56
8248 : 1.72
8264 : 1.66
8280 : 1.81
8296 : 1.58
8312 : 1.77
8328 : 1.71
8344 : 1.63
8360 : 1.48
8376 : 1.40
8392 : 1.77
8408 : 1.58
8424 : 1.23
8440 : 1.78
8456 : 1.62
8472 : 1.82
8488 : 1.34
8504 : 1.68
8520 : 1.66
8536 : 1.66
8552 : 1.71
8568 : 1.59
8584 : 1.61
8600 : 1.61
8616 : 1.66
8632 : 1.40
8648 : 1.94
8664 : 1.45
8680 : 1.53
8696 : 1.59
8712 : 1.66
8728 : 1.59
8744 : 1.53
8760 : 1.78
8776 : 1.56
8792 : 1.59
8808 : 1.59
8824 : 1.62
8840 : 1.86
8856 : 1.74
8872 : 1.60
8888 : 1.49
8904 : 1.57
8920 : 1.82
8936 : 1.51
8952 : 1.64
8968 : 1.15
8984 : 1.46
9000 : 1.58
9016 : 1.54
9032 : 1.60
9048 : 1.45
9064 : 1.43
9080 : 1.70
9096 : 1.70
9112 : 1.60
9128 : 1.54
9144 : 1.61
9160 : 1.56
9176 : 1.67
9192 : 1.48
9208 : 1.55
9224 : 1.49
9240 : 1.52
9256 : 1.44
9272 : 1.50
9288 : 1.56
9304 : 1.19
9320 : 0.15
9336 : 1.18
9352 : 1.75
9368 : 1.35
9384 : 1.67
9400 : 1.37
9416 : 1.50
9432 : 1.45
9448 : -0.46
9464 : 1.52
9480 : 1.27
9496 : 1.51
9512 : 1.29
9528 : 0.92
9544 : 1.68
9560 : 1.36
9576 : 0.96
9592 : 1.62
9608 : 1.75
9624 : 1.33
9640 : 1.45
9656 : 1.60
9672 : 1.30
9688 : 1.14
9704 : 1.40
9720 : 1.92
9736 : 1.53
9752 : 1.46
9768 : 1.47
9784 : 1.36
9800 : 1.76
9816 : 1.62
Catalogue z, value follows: 0.175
